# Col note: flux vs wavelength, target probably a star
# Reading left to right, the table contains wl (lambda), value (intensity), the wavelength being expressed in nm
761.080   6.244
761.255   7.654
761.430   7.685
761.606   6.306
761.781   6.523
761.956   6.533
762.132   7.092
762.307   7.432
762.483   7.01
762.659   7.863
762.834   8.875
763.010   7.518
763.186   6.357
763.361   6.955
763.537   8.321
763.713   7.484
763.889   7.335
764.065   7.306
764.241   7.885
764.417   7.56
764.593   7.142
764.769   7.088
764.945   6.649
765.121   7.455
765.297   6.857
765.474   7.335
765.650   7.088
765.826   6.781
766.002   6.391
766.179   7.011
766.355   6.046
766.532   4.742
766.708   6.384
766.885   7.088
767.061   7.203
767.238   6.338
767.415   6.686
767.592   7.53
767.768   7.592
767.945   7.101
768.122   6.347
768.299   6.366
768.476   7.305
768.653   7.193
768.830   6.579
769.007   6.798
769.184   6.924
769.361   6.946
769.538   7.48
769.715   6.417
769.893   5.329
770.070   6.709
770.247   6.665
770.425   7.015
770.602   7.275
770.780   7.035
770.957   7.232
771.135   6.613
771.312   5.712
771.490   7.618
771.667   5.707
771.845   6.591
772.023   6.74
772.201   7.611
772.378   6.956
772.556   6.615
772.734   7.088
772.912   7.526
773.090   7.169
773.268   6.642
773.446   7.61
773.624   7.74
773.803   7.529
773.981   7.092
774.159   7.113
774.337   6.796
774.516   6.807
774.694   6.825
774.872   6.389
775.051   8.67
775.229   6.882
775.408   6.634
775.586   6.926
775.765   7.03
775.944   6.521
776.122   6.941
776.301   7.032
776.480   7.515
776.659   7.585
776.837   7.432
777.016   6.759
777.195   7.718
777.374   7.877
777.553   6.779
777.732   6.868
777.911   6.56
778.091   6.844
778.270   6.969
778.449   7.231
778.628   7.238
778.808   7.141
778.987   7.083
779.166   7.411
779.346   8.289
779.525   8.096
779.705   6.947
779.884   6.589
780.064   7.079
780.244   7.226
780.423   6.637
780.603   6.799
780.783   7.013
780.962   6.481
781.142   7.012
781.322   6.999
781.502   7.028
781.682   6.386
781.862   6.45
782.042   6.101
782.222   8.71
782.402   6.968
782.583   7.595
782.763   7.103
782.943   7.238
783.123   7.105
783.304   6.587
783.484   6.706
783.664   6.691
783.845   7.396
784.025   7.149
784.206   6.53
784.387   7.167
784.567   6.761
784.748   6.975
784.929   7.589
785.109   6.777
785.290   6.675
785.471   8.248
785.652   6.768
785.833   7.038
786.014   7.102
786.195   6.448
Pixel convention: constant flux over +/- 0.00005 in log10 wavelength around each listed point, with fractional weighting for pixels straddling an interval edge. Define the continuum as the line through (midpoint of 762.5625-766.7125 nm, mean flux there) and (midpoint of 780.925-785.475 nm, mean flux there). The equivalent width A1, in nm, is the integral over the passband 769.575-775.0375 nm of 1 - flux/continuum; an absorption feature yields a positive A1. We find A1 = 0.126 nm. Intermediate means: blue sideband 7.12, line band 6.9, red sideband 7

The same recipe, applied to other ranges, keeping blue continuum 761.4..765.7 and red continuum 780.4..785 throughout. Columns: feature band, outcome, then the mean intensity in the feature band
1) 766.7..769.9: 0.142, 6.87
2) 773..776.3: 0.010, 7.07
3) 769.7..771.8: 0.157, 6.62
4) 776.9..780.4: -0.077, 7.19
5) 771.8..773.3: 0.022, 7.02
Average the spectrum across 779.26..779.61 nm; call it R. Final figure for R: 8.2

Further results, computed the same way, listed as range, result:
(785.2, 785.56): 7.46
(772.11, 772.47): 7.28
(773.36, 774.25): 7.41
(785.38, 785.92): 7.35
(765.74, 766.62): 6.19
